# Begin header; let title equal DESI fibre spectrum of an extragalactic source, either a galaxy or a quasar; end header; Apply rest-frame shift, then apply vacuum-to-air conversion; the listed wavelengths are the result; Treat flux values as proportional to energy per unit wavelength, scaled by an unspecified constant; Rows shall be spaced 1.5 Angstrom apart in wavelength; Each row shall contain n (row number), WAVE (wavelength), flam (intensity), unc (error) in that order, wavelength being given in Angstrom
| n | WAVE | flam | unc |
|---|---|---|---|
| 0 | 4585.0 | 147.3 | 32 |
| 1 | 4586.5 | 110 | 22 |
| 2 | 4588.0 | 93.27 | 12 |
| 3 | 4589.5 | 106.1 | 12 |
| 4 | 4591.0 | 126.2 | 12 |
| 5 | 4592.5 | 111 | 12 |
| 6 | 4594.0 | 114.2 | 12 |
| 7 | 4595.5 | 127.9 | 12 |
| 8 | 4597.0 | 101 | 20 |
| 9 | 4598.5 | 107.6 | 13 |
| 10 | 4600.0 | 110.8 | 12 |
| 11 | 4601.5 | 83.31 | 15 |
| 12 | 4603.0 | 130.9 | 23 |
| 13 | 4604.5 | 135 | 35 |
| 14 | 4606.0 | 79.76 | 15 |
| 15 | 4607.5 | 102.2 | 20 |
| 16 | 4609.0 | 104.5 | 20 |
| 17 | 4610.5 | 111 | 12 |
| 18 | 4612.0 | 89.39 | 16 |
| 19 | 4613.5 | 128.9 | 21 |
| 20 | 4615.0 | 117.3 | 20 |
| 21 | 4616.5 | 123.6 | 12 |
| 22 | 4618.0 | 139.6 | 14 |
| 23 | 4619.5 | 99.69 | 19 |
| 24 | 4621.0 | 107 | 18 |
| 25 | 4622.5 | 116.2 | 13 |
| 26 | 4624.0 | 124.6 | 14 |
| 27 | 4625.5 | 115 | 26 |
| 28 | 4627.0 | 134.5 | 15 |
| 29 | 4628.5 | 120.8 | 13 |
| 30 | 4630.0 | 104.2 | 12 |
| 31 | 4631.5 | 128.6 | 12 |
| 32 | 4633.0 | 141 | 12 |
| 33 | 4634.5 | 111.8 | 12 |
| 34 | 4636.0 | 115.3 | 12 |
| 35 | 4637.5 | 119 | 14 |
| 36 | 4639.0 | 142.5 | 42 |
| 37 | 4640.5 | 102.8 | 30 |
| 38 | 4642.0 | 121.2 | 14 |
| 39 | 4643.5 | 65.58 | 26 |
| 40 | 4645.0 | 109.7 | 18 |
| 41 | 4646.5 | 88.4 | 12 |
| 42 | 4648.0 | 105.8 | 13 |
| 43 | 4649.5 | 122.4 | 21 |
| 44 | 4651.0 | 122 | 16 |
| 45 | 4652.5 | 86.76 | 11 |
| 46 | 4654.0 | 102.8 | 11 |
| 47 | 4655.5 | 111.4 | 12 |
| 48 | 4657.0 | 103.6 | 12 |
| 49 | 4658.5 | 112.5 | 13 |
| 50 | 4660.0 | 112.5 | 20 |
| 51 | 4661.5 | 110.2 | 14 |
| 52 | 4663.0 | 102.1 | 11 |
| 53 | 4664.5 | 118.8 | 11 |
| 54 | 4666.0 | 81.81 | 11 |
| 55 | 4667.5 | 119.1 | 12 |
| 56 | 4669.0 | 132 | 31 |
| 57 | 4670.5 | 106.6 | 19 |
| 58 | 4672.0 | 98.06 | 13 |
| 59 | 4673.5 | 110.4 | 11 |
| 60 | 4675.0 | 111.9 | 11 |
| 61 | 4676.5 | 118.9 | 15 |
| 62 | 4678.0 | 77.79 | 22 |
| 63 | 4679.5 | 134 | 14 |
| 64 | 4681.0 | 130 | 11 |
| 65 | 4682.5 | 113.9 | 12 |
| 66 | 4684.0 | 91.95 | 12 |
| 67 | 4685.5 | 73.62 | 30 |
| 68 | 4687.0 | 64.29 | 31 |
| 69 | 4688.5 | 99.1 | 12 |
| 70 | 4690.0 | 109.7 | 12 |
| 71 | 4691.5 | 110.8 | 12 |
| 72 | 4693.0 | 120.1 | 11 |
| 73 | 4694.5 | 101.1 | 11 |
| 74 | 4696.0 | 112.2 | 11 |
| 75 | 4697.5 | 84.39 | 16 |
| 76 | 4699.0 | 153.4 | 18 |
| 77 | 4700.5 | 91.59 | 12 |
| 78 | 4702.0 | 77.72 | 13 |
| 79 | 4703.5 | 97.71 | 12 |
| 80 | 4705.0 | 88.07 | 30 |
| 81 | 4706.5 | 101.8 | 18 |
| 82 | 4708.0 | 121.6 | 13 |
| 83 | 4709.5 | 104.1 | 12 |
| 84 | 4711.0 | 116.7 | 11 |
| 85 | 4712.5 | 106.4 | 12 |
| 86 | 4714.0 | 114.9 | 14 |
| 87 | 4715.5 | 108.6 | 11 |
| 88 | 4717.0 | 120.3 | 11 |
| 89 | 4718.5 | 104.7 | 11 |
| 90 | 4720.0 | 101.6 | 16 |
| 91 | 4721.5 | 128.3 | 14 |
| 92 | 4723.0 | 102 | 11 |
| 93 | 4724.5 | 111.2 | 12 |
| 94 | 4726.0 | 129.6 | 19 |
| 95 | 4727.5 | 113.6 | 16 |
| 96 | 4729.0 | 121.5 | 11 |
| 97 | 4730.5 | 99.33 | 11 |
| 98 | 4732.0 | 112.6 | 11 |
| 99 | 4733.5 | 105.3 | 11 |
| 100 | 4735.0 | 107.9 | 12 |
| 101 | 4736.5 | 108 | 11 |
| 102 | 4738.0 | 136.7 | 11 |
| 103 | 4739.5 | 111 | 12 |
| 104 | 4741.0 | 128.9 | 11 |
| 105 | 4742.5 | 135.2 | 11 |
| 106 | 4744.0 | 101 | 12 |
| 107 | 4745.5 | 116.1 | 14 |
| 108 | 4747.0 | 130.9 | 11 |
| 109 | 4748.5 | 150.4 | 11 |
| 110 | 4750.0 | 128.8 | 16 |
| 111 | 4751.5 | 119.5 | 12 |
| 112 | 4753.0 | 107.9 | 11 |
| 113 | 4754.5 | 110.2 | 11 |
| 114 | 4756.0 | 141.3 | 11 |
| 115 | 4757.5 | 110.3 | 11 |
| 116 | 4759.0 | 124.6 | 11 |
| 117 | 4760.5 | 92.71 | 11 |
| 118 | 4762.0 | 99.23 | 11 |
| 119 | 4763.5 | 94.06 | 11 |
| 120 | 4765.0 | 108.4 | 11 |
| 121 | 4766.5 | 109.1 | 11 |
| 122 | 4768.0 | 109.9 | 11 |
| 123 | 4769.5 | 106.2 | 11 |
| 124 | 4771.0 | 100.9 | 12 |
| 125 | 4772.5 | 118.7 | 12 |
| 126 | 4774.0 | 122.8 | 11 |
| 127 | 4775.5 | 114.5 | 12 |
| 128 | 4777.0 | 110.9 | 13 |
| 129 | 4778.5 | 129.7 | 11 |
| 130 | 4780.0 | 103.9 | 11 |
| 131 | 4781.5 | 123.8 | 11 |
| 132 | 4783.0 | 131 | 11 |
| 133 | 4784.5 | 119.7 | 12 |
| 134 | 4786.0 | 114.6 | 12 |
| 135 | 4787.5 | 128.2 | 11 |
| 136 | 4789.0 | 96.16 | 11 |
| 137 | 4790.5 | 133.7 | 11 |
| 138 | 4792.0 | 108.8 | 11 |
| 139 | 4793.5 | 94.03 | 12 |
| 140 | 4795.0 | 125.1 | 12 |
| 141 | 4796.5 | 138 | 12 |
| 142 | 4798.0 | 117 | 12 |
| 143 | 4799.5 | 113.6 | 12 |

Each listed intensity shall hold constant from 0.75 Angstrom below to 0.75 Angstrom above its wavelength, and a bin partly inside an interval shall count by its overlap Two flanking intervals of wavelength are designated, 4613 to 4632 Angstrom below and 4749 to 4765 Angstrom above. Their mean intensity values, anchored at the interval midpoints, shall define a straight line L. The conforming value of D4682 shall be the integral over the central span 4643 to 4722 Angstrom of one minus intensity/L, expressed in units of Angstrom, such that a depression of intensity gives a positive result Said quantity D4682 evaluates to 7.34 Angstrom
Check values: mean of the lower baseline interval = 120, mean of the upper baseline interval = 113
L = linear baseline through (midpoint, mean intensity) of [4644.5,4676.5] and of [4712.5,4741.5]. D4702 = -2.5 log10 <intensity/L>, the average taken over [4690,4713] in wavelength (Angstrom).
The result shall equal 0.06 mag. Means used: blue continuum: 108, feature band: 106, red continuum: 114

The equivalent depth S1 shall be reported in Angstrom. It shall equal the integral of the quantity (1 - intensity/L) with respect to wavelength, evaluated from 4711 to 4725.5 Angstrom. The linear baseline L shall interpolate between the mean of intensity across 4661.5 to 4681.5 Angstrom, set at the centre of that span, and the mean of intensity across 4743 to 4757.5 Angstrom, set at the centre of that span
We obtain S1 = 0.76 Angstrom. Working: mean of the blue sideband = 111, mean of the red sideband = 122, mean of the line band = 112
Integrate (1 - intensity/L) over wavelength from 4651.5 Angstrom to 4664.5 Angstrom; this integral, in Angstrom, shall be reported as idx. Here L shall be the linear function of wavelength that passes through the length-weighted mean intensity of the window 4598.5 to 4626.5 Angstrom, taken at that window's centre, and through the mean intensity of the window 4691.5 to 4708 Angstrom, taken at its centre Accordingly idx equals 0.2 Angstrom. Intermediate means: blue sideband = 112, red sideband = 104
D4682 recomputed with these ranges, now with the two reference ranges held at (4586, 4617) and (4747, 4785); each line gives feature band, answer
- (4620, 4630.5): -0.6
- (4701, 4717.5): 1.3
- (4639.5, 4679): 2.0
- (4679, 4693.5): 1.2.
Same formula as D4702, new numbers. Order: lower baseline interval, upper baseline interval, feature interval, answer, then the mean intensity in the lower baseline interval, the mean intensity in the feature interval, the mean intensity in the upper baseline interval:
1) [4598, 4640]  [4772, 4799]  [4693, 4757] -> 0.04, 116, 113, 118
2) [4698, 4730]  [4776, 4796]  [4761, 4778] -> 0.07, 110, 109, 117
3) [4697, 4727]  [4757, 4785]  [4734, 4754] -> -0.10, 108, 121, 112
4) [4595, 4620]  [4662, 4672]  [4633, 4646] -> -0.02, 111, 112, 109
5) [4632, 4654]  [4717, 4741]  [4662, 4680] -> 0.03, 111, 109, 114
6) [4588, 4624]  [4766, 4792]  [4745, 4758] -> -0.08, 112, 124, 116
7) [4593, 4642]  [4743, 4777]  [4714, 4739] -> 0.01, 115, 113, 115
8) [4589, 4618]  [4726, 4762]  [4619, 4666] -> 0.02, 112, 112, 118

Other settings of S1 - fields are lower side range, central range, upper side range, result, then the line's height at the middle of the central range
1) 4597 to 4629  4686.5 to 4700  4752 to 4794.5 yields 0.8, 113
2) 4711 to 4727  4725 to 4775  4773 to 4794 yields -0.3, 115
